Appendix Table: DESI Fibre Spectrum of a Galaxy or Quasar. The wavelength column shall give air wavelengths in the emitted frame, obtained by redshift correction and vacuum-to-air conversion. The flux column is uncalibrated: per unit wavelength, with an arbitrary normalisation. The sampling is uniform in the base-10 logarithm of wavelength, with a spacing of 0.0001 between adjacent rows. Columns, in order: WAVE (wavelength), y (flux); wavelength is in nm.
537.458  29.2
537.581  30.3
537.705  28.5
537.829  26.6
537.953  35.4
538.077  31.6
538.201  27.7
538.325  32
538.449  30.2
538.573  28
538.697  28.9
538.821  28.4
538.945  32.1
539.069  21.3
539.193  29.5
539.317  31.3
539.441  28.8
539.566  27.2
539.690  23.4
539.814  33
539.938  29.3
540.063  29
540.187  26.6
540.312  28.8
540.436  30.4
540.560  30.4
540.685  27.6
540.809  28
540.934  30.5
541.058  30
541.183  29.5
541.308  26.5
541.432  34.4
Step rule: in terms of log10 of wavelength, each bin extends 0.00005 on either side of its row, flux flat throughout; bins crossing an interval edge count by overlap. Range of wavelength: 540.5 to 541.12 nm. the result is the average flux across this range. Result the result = 29.3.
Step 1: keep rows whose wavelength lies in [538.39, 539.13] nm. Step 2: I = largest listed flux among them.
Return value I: 32.1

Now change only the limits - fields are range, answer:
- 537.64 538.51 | 35.4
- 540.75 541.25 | 30.5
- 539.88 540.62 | 30.4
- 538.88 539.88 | 33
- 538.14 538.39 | 32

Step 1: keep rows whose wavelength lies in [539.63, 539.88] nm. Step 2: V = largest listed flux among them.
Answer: 33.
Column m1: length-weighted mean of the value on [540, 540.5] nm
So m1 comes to 28.7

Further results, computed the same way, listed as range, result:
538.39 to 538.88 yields 28.9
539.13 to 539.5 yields 29.9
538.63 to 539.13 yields 27.7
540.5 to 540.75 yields 29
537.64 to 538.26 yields 29.9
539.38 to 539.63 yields 27.9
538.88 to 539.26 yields 27.7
